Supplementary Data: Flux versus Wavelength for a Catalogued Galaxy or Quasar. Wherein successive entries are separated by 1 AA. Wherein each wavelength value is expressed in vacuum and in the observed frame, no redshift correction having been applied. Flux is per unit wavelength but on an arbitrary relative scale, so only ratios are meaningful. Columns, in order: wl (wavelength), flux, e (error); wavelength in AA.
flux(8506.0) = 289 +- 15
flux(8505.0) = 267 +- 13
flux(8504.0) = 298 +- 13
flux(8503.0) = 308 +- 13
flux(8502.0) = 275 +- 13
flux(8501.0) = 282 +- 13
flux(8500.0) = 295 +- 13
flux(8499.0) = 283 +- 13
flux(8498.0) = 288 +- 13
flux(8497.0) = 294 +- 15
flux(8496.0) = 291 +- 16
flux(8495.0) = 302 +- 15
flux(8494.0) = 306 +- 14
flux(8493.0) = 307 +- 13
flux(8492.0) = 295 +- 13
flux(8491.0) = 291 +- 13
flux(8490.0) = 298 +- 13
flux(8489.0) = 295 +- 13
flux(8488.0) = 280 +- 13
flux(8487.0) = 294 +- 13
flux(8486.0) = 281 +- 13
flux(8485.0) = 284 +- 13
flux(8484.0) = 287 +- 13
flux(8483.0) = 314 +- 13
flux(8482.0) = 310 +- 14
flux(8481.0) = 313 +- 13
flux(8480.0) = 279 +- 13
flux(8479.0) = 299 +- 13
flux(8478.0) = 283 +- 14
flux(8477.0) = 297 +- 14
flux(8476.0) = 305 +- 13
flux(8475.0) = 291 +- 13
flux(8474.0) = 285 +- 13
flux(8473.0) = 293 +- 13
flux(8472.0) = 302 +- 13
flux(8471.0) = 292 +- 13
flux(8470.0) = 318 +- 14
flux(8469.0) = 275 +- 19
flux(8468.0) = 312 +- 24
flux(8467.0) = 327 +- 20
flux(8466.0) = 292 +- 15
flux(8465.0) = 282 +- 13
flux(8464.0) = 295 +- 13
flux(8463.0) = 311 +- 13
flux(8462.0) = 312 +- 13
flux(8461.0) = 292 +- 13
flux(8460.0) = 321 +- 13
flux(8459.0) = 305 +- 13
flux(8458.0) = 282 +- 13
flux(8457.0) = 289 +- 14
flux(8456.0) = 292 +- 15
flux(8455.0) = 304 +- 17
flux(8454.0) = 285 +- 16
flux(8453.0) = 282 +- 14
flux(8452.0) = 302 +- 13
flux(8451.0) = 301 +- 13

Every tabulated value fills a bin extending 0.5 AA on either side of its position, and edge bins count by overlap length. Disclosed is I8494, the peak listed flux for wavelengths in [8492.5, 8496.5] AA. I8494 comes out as 307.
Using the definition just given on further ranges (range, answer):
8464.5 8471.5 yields 327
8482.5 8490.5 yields 314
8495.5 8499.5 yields 294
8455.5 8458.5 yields 292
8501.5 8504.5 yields 308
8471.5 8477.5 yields 305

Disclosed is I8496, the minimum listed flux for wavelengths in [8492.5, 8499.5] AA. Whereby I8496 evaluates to 283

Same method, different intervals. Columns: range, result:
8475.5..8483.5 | 279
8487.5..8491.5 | 280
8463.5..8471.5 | 275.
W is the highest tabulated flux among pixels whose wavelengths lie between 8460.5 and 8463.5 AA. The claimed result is 312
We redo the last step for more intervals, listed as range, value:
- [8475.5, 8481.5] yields 313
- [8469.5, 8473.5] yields 318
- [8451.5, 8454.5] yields 302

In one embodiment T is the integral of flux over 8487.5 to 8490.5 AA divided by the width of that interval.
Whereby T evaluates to 291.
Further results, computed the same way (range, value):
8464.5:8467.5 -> 300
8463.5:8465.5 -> 288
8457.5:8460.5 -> 303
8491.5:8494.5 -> 303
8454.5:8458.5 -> 292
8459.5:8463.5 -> 309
